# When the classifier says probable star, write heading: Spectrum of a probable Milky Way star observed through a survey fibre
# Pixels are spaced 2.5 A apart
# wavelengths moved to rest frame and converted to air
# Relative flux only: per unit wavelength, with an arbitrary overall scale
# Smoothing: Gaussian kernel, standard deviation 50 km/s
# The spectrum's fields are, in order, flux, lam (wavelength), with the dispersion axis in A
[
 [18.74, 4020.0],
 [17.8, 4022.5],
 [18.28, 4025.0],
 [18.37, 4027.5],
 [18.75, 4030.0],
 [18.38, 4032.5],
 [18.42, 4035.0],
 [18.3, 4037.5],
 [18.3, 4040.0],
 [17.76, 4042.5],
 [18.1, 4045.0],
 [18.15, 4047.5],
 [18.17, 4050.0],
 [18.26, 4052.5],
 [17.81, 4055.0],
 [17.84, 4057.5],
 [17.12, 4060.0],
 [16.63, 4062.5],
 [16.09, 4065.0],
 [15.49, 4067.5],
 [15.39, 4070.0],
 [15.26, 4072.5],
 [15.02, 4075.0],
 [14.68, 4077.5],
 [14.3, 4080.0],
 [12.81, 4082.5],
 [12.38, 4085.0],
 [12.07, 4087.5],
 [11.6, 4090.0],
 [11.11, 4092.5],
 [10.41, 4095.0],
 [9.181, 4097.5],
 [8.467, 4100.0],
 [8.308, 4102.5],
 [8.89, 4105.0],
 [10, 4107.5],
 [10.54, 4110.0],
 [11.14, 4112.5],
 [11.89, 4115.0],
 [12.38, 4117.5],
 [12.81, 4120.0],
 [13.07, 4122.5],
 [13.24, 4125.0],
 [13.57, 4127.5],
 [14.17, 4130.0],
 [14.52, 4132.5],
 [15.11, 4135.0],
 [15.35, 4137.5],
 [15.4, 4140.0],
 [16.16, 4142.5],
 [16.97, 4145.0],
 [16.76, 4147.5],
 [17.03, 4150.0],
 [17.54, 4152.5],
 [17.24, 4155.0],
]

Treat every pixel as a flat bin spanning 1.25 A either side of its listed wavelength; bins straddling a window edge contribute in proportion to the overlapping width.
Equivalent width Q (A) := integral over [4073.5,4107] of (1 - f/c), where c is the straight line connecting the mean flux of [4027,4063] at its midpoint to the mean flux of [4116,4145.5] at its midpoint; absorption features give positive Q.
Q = 9.7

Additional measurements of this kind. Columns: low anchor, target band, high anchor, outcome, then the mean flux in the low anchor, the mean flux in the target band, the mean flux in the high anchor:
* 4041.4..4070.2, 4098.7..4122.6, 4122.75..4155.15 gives 8.1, 17.3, 10.6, 15.5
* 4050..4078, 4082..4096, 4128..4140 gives 3.7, 16.5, 11.7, 14.8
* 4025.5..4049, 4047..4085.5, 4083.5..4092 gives -3.5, 18.3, 16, 12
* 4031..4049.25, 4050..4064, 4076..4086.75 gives -1.1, 18.2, 17.6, 13.5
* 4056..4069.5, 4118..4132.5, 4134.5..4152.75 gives 2.6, 16.6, 13.4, 16.3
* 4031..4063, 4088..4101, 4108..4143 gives 4.2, 18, 10.3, 13.4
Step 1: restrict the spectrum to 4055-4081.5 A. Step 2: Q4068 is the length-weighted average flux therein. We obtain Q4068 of 15.8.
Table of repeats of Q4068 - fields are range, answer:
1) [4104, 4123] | 11.3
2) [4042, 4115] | 13.8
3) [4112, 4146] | 14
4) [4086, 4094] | 11.6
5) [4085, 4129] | 11.2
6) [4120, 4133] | 13.6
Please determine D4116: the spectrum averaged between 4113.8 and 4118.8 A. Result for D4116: 12.1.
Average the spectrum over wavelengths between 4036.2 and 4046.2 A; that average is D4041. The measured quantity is 18.1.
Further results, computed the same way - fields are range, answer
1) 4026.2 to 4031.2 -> 18.6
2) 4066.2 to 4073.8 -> 15.4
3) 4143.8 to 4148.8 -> 16.9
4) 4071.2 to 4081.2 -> 14.8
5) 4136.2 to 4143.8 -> 15.6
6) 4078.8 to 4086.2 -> 13.2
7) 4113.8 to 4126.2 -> 12.7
